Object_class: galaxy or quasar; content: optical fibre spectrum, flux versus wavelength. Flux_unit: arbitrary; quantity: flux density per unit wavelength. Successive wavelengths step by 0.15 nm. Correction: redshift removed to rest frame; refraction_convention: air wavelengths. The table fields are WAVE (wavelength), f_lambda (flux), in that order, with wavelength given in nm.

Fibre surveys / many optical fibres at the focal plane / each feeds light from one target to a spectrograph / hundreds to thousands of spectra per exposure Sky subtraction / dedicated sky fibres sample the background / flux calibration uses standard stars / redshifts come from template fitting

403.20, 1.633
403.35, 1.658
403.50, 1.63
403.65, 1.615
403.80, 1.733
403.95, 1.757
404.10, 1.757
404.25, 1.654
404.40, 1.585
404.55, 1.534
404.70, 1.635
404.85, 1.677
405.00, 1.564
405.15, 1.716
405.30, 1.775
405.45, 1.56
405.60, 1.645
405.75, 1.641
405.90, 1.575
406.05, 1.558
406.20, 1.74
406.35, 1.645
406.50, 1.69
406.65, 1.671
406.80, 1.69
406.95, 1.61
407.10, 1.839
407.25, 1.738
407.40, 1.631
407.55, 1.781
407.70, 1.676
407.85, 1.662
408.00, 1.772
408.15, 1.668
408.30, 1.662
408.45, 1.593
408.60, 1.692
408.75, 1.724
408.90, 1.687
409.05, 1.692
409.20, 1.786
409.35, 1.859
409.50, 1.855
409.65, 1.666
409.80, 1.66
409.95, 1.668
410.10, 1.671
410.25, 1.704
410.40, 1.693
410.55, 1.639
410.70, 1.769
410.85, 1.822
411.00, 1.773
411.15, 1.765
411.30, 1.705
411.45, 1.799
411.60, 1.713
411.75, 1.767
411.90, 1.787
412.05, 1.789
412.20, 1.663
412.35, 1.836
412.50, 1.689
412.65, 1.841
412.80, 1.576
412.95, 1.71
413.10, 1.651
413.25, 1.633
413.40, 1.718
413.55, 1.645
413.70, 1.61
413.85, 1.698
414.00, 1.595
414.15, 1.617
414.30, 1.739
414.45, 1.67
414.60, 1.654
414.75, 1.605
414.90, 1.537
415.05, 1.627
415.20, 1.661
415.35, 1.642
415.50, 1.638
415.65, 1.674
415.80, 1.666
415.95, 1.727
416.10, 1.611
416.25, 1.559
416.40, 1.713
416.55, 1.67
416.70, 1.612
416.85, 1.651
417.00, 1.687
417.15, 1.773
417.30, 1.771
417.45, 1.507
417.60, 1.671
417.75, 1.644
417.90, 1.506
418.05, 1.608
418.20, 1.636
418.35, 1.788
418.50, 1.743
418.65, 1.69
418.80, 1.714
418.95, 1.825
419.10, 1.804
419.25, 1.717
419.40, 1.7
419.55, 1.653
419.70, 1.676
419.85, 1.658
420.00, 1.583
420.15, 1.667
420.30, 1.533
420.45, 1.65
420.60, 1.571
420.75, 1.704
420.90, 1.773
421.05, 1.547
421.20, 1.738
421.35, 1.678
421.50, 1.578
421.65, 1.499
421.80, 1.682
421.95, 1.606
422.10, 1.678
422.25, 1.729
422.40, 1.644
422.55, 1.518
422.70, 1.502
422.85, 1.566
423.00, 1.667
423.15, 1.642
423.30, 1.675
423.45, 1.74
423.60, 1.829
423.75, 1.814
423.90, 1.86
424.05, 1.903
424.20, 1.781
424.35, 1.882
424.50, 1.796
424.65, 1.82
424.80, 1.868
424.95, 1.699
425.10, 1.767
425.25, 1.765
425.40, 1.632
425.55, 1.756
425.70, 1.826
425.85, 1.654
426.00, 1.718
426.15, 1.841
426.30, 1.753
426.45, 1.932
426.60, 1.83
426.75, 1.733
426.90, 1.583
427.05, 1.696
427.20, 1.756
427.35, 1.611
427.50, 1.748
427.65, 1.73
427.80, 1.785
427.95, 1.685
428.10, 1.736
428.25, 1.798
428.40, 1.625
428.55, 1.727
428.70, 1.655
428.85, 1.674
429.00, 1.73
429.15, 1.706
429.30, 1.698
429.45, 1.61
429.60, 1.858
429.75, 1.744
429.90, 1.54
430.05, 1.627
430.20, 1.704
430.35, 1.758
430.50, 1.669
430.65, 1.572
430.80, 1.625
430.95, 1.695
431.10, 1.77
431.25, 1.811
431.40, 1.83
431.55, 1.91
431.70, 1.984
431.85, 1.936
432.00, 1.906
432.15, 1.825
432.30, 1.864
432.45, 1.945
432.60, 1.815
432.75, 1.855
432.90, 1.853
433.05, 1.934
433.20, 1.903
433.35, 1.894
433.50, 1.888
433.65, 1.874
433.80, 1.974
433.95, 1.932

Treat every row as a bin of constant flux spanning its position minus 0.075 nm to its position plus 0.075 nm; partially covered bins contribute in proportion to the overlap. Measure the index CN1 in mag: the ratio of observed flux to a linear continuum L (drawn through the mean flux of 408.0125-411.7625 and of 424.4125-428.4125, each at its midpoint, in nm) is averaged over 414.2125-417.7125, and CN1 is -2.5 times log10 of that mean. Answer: 0.05 mag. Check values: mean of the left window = 1.72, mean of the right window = 1.75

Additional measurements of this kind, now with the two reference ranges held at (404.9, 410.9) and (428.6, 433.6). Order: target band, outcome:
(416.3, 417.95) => 0.05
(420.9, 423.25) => 0.08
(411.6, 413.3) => -0.01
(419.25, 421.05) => 0.06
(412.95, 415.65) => 0.05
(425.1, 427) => 0.01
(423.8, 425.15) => -0.04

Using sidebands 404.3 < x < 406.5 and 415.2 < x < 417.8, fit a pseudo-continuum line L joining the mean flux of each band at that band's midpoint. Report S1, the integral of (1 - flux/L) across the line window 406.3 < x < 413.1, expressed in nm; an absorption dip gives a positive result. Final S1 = -0.30 nm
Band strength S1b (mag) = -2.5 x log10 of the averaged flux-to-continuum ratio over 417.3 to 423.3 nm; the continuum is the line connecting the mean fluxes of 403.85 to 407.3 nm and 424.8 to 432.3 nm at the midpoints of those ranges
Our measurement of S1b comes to 0.04 mag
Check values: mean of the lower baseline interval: 1.66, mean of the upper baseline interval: 1.74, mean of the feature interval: 1.65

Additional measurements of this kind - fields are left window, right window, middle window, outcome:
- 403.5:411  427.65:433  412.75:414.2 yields 0.04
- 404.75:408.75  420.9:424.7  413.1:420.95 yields 0.02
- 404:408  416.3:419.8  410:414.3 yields -0.02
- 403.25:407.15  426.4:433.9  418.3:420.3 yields 0.01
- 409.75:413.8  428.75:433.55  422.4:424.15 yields 0.04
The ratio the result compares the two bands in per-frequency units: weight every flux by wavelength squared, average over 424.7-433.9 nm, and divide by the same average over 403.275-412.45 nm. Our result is 1.16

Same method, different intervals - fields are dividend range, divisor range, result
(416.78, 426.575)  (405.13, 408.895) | 1.09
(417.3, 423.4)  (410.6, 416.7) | 1.01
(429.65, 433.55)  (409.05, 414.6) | 1.15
